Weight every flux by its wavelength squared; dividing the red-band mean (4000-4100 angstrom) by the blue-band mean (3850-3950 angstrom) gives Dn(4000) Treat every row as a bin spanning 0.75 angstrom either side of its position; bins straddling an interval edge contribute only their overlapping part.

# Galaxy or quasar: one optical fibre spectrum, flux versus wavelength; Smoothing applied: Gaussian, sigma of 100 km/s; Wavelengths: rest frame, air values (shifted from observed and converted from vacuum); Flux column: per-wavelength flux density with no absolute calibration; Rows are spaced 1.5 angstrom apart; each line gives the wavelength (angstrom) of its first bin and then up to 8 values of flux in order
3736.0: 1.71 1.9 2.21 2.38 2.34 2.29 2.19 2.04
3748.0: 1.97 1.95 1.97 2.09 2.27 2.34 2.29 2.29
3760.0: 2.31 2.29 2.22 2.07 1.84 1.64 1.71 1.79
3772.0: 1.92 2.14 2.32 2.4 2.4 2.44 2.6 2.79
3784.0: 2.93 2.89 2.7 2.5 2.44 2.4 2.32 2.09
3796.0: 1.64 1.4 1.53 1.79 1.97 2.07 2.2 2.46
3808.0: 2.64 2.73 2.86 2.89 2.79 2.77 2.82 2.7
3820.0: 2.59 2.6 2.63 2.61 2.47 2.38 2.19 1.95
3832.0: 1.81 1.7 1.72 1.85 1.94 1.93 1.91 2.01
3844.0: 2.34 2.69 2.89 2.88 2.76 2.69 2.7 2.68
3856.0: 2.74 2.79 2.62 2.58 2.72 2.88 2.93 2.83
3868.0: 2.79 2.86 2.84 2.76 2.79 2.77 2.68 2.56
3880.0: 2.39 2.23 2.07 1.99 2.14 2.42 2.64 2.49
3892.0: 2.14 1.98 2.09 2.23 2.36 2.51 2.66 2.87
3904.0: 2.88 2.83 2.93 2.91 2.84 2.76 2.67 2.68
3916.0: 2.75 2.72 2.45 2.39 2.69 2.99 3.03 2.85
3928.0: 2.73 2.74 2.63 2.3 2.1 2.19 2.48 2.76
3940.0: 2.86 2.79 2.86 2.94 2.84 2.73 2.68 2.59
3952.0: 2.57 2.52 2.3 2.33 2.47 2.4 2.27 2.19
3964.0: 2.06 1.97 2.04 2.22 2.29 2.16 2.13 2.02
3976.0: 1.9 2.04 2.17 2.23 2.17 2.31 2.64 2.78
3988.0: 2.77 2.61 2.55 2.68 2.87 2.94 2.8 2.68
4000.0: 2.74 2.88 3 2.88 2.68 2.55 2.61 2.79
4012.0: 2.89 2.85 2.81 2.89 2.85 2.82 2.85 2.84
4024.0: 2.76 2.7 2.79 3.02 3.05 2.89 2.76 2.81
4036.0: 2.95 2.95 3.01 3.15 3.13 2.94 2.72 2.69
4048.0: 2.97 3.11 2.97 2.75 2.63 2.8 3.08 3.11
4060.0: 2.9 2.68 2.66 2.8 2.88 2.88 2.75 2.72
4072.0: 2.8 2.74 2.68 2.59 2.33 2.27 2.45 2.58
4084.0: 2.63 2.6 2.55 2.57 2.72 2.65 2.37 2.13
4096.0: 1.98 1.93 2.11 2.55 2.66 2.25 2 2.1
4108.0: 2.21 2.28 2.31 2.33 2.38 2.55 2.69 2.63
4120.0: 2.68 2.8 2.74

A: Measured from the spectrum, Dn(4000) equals 1.1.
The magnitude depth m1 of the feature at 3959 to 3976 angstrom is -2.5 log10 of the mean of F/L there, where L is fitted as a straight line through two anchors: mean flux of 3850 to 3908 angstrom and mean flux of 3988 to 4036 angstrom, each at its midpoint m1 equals 0.262 mag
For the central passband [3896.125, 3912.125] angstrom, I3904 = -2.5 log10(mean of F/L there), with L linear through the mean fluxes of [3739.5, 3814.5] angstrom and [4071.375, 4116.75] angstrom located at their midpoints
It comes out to -0.17 mag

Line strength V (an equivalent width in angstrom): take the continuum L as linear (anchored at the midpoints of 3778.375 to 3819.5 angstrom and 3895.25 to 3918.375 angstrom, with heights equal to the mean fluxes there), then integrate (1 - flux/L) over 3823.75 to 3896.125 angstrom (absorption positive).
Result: 4.00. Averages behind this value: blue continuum 2.42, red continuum 2.69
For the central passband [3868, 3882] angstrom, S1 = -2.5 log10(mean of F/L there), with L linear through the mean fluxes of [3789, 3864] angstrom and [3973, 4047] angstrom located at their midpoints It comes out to -0.09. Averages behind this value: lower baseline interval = 2.37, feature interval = 2.67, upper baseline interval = 2.72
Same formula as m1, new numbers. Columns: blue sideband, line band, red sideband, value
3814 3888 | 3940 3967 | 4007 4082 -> 0.067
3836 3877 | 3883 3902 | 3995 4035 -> 0.154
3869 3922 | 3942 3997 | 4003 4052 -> 0.125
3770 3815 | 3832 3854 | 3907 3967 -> 0.071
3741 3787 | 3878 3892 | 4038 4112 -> 0.033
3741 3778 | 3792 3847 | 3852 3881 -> 0.092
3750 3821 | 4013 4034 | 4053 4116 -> -0.149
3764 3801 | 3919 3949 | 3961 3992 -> -0.187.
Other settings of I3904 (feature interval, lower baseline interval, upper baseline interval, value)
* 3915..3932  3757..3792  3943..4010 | -0.12 mag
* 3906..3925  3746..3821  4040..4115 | -0.13 mag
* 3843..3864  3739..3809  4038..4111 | -0.17 mag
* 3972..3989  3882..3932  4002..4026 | 0.19 mag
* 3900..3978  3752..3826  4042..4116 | -0.03 mag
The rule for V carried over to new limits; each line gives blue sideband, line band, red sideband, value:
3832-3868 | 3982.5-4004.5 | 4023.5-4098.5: -0.7 angstrom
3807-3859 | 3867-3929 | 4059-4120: -3.1 angstrom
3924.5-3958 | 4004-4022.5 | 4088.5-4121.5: -2.0 angstrom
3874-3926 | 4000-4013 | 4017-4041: 0.2 angstrom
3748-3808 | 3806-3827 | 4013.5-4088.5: -3.7 angstrom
